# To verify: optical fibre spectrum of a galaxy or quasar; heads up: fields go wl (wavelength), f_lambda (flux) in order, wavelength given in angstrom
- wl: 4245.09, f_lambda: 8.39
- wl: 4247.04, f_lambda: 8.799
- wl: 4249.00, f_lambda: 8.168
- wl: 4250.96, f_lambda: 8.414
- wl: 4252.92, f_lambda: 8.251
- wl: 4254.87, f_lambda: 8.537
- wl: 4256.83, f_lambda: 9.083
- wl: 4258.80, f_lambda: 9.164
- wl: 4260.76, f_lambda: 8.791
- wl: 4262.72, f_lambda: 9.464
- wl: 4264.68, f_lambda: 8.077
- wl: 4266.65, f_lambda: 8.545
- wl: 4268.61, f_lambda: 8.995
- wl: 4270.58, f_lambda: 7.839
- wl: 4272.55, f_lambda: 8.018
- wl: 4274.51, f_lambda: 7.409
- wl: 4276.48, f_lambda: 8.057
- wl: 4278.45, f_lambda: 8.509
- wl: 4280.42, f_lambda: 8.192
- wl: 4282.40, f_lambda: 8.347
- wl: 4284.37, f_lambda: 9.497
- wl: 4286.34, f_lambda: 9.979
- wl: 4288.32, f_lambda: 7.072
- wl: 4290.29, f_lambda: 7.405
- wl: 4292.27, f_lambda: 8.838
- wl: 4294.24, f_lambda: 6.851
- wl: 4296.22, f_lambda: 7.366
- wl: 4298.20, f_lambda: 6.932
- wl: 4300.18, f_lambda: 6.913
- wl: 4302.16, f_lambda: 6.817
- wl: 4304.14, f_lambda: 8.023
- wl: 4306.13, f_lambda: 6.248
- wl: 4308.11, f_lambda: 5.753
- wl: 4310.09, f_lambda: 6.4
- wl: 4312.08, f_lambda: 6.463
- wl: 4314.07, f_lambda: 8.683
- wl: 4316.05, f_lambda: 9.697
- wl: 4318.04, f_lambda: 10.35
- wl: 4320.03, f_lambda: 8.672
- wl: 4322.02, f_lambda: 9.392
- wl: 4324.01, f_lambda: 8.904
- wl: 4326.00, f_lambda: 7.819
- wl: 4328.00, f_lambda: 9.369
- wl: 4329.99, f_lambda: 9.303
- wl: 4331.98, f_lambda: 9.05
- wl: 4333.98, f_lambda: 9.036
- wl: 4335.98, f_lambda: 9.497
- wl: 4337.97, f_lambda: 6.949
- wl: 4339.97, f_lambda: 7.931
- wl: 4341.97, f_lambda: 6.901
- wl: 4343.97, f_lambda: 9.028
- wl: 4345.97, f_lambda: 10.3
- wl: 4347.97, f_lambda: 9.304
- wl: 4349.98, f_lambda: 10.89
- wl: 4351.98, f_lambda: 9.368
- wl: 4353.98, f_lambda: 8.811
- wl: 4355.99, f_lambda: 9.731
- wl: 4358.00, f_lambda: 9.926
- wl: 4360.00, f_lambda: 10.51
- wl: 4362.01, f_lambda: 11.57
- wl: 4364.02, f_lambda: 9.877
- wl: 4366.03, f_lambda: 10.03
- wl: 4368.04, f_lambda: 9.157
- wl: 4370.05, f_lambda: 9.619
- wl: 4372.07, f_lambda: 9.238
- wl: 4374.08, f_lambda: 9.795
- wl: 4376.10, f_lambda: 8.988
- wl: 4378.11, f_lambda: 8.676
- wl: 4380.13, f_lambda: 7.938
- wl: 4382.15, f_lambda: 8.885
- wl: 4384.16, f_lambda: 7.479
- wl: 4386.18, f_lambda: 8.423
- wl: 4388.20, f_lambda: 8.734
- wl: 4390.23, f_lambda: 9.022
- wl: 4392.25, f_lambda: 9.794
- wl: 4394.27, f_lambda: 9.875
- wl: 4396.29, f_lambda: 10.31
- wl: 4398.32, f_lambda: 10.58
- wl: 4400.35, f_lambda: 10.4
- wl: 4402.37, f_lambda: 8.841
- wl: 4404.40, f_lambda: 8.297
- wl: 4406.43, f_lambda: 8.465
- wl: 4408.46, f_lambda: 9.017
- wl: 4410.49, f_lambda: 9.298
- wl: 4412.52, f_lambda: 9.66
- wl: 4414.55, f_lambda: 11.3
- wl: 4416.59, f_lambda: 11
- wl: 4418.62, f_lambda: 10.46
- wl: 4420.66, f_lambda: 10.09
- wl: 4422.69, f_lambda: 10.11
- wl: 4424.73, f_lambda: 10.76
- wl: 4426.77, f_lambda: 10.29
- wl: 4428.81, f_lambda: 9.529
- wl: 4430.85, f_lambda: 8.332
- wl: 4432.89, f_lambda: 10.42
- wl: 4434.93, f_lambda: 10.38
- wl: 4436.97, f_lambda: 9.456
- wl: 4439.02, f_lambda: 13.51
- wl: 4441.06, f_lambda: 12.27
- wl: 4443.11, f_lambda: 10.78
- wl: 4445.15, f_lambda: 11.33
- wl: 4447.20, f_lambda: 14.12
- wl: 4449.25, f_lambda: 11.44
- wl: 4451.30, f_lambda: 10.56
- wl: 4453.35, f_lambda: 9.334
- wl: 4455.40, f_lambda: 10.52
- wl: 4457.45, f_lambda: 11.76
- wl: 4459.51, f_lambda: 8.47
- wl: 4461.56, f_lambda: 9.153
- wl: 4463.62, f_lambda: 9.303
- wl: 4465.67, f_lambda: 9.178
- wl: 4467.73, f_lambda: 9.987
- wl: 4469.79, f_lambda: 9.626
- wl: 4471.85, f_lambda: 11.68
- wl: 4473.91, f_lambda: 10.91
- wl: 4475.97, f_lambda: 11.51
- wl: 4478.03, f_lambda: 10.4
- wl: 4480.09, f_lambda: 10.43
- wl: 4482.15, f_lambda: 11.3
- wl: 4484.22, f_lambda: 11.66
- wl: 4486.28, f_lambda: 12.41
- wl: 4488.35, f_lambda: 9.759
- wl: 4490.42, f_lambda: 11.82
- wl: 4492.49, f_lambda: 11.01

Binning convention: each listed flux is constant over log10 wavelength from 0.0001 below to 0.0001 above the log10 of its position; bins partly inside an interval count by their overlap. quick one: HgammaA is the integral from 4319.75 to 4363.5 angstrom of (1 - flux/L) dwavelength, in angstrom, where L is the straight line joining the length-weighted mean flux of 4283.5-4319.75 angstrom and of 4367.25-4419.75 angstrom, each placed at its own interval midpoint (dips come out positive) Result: -3.9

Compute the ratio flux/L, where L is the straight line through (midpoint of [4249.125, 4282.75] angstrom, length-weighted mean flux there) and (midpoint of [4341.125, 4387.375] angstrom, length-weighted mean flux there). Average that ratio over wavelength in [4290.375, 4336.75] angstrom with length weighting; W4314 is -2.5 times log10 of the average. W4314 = 0.10 mag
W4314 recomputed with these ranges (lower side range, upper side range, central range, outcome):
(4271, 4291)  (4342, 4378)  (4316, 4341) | 0.025 mag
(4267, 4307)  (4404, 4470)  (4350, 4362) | -0.109 mag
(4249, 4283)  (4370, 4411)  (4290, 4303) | 0.178 mag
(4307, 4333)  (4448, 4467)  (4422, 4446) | -0.091 mag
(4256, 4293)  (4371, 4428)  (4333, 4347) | 0.060 mag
